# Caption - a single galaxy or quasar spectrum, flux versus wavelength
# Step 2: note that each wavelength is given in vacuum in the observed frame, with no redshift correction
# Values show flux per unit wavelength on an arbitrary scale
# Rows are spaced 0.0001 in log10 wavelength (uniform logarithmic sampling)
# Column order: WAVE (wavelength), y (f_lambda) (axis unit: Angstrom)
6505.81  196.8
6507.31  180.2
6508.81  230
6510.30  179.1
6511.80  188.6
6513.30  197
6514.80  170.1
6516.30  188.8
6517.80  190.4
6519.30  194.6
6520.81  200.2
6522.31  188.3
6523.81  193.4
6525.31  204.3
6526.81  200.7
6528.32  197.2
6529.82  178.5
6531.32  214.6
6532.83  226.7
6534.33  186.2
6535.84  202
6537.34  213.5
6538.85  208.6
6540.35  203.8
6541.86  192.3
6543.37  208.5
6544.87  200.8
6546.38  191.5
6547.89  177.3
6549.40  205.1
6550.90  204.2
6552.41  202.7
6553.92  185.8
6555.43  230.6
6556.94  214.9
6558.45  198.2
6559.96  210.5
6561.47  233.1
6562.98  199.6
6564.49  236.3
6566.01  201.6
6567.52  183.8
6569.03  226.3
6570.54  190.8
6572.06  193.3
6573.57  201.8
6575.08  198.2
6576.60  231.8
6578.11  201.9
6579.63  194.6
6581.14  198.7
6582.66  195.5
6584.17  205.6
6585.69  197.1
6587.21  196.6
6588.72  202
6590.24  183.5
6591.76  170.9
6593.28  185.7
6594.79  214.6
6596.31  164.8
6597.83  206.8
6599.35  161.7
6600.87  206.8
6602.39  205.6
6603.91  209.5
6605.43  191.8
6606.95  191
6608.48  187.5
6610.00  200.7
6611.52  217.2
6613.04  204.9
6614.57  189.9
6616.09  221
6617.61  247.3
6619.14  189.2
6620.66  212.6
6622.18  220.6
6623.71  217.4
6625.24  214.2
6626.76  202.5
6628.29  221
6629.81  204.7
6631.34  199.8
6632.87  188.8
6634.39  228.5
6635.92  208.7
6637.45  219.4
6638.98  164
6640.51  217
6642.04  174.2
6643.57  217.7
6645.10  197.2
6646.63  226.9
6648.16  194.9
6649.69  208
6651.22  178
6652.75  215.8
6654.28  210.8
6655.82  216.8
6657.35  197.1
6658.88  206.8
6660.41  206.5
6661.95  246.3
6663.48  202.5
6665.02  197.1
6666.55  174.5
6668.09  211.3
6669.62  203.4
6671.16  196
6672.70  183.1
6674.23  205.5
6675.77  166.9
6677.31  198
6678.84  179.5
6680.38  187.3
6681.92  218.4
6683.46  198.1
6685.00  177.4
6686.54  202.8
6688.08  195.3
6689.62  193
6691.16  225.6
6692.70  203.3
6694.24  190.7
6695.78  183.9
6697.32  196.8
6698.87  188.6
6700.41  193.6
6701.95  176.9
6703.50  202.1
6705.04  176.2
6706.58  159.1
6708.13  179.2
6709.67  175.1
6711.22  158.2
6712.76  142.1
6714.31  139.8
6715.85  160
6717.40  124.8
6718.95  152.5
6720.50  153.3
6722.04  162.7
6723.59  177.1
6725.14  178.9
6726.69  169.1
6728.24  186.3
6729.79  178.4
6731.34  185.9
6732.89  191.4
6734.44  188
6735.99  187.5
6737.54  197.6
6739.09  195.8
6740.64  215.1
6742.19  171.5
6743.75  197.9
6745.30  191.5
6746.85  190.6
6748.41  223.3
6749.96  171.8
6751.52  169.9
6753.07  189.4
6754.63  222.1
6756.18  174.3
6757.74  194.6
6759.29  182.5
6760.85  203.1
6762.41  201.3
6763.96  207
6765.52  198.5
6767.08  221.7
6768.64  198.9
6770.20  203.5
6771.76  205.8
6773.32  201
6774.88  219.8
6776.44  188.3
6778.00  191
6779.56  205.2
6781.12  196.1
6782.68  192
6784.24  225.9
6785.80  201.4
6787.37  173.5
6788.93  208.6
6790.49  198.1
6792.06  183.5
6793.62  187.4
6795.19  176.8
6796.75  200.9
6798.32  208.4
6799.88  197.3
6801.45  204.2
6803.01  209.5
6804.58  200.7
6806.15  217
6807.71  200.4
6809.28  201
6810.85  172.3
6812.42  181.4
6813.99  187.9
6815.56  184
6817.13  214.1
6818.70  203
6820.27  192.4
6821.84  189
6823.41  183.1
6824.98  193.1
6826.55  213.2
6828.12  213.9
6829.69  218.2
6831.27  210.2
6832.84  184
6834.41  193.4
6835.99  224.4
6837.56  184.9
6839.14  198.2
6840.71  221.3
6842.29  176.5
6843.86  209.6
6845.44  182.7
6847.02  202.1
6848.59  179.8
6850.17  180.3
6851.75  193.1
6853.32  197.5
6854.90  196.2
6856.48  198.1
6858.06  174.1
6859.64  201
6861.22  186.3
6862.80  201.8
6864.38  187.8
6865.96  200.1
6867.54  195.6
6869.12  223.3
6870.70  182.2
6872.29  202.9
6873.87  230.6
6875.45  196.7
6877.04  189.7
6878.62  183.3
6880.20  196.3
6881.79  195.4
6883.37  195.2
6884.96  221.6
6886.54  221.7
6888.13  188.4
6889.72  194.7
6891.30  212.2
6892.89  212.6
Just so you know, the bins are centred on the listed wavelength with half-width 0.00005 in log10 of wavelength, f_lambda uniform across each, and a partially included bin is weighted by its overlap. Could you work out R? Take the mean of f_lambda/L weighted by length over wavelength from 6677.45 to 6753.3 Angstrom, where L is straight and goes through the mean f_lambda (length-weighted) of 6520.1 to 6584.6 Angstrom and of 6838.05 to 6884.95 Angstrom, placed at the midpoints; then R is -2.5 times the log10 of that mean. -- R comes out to 0.09 mag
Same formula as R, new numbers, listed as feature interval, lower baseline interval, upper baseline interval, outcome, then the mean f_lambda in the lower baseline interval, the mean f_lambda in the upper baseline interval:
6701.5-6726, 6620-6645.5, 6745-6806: 0.23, 206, 198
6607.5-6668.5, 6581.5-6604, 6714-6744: -0.10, 193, 176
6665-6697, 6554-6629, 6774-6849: 0.04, 204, 198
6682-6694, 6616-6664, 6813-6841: 0.03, 209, 200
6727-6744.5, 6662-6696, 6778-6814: 0.04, 196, 197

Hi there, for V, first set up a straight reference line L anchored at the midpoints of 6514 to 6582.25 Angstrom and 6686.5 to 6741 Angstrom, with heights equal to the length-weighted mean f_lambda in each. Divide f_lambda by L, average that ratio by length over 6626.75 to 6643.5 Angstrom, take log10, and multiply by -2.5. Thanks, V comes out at -0.07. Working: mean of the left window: 202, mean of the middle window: 203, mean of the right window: 180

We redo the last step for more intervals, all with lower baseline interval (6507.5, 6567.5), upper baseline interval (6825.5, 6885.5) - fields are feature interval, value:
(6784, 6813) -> 0.01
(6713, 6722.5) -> 0.32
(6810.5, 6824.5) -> 0.05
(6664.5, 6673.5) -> 0.03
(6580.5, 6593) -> 0.04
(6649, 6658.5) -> -0.02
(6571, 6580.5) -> -0.01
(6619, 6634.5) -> -0.05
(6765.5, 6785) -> -0.03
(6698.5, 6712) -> 0.12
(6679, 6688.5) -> 0.02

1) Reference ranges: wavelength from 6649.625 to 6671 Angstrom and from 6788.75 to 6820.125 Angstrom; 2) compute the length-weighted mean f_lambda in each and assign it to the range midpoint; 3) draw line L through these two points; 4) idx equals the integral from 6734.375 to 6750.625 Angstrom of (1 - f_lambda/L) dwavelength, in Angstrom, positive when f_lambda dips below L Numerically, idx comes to 0.5 Angstrom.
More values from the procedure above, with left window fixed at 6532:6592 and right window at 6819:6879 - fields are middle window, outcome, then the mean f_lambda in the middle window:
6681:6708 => 1.03 Angstrom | 193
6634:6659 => -0.39 Angstrom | 204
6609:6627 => -0.86 Angstrom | 211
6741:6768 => 0.55 Angstrom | 195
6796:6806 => -0.31 Angstrom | 204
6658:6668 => -0.25 Angstrom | 206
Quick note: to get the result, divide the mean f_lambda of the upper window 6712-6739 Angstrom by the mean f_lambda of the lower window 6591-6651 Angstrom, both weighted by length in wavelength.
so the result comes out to 0.8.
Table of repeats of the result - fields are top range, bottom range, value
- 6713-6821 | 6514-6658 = 0.95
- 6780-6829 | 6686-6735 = 1.11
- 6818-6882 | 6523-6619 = 0.98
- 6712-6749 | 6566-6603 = 0.90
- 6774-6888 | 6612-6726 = 1.02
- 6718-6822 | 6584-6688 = 0.96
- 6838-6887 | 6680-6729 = 1.10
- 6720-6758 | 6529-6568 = 0.91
